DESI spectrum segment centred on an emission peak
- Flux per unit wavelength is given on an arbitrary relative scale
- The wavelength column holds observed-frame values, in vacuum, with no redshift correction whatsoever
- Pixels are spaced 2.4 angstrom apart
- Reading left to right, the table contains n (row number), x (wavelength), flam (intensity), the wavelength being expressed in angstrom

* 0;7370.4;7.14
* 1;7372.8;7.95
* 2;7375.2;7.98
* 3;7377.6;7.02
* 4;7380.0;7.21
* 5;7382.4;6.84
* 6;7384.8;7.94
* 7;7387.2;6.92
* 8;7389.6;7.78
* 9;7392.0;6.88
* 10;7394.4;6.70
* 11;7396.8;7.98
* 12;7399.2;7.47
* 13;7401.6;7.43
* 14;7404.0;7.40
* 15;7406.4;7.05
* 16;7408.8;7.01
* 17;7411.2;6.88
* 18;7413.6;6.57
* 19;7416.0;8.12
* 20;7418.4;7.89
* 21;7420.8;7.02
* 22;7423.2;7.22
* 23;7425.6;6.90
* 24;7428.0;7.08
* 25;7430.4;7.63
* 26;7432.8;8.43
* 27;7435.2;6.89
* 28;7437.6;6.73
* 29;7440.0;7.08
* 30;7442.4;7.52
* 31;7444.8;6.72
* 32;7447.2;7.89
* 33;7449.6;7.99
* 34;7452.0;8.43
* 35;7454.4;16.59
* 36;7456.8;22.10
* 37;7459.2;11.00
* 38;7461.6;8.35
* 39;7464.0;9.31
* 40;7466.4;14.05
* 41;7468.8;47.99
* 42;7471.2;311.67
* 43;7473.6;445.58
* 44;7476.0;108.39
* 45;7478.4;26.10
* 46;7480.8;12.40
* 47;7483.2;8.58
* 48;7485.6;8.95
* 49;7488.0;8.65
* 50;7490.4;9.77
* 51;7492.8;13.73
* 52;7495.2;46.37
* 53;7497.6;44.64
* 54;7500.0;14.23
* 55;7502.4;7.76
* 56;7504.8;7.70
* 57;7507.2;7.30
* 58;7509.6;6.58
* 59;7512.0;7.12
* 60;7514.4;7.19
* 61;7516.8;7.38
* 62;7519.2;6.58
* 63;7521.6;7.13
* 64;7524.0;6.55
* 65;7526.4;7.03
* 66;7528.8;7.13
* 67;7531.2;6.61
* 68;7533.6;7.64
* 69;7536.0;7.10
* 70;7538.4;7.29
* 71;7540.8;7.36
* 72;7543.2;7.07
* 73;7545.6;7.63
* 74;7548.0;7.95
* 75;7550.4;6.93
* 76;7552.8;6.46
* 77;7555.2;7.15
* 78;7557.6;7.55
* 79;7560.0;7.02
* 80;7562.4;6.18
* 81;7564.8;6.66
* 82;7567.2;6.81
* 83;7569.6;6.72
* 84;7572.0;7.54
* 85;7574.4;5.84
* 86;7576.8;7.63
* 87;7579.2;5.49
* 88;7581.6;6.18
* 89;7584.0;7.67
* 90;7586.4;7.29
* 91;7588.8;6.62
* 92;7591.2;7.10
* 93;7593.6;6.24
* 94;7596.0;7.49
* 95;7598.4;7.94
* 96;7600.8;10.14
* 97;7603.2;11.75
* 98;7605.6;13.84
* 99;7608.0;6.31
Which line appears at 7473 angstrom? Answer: H-alpha 6563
